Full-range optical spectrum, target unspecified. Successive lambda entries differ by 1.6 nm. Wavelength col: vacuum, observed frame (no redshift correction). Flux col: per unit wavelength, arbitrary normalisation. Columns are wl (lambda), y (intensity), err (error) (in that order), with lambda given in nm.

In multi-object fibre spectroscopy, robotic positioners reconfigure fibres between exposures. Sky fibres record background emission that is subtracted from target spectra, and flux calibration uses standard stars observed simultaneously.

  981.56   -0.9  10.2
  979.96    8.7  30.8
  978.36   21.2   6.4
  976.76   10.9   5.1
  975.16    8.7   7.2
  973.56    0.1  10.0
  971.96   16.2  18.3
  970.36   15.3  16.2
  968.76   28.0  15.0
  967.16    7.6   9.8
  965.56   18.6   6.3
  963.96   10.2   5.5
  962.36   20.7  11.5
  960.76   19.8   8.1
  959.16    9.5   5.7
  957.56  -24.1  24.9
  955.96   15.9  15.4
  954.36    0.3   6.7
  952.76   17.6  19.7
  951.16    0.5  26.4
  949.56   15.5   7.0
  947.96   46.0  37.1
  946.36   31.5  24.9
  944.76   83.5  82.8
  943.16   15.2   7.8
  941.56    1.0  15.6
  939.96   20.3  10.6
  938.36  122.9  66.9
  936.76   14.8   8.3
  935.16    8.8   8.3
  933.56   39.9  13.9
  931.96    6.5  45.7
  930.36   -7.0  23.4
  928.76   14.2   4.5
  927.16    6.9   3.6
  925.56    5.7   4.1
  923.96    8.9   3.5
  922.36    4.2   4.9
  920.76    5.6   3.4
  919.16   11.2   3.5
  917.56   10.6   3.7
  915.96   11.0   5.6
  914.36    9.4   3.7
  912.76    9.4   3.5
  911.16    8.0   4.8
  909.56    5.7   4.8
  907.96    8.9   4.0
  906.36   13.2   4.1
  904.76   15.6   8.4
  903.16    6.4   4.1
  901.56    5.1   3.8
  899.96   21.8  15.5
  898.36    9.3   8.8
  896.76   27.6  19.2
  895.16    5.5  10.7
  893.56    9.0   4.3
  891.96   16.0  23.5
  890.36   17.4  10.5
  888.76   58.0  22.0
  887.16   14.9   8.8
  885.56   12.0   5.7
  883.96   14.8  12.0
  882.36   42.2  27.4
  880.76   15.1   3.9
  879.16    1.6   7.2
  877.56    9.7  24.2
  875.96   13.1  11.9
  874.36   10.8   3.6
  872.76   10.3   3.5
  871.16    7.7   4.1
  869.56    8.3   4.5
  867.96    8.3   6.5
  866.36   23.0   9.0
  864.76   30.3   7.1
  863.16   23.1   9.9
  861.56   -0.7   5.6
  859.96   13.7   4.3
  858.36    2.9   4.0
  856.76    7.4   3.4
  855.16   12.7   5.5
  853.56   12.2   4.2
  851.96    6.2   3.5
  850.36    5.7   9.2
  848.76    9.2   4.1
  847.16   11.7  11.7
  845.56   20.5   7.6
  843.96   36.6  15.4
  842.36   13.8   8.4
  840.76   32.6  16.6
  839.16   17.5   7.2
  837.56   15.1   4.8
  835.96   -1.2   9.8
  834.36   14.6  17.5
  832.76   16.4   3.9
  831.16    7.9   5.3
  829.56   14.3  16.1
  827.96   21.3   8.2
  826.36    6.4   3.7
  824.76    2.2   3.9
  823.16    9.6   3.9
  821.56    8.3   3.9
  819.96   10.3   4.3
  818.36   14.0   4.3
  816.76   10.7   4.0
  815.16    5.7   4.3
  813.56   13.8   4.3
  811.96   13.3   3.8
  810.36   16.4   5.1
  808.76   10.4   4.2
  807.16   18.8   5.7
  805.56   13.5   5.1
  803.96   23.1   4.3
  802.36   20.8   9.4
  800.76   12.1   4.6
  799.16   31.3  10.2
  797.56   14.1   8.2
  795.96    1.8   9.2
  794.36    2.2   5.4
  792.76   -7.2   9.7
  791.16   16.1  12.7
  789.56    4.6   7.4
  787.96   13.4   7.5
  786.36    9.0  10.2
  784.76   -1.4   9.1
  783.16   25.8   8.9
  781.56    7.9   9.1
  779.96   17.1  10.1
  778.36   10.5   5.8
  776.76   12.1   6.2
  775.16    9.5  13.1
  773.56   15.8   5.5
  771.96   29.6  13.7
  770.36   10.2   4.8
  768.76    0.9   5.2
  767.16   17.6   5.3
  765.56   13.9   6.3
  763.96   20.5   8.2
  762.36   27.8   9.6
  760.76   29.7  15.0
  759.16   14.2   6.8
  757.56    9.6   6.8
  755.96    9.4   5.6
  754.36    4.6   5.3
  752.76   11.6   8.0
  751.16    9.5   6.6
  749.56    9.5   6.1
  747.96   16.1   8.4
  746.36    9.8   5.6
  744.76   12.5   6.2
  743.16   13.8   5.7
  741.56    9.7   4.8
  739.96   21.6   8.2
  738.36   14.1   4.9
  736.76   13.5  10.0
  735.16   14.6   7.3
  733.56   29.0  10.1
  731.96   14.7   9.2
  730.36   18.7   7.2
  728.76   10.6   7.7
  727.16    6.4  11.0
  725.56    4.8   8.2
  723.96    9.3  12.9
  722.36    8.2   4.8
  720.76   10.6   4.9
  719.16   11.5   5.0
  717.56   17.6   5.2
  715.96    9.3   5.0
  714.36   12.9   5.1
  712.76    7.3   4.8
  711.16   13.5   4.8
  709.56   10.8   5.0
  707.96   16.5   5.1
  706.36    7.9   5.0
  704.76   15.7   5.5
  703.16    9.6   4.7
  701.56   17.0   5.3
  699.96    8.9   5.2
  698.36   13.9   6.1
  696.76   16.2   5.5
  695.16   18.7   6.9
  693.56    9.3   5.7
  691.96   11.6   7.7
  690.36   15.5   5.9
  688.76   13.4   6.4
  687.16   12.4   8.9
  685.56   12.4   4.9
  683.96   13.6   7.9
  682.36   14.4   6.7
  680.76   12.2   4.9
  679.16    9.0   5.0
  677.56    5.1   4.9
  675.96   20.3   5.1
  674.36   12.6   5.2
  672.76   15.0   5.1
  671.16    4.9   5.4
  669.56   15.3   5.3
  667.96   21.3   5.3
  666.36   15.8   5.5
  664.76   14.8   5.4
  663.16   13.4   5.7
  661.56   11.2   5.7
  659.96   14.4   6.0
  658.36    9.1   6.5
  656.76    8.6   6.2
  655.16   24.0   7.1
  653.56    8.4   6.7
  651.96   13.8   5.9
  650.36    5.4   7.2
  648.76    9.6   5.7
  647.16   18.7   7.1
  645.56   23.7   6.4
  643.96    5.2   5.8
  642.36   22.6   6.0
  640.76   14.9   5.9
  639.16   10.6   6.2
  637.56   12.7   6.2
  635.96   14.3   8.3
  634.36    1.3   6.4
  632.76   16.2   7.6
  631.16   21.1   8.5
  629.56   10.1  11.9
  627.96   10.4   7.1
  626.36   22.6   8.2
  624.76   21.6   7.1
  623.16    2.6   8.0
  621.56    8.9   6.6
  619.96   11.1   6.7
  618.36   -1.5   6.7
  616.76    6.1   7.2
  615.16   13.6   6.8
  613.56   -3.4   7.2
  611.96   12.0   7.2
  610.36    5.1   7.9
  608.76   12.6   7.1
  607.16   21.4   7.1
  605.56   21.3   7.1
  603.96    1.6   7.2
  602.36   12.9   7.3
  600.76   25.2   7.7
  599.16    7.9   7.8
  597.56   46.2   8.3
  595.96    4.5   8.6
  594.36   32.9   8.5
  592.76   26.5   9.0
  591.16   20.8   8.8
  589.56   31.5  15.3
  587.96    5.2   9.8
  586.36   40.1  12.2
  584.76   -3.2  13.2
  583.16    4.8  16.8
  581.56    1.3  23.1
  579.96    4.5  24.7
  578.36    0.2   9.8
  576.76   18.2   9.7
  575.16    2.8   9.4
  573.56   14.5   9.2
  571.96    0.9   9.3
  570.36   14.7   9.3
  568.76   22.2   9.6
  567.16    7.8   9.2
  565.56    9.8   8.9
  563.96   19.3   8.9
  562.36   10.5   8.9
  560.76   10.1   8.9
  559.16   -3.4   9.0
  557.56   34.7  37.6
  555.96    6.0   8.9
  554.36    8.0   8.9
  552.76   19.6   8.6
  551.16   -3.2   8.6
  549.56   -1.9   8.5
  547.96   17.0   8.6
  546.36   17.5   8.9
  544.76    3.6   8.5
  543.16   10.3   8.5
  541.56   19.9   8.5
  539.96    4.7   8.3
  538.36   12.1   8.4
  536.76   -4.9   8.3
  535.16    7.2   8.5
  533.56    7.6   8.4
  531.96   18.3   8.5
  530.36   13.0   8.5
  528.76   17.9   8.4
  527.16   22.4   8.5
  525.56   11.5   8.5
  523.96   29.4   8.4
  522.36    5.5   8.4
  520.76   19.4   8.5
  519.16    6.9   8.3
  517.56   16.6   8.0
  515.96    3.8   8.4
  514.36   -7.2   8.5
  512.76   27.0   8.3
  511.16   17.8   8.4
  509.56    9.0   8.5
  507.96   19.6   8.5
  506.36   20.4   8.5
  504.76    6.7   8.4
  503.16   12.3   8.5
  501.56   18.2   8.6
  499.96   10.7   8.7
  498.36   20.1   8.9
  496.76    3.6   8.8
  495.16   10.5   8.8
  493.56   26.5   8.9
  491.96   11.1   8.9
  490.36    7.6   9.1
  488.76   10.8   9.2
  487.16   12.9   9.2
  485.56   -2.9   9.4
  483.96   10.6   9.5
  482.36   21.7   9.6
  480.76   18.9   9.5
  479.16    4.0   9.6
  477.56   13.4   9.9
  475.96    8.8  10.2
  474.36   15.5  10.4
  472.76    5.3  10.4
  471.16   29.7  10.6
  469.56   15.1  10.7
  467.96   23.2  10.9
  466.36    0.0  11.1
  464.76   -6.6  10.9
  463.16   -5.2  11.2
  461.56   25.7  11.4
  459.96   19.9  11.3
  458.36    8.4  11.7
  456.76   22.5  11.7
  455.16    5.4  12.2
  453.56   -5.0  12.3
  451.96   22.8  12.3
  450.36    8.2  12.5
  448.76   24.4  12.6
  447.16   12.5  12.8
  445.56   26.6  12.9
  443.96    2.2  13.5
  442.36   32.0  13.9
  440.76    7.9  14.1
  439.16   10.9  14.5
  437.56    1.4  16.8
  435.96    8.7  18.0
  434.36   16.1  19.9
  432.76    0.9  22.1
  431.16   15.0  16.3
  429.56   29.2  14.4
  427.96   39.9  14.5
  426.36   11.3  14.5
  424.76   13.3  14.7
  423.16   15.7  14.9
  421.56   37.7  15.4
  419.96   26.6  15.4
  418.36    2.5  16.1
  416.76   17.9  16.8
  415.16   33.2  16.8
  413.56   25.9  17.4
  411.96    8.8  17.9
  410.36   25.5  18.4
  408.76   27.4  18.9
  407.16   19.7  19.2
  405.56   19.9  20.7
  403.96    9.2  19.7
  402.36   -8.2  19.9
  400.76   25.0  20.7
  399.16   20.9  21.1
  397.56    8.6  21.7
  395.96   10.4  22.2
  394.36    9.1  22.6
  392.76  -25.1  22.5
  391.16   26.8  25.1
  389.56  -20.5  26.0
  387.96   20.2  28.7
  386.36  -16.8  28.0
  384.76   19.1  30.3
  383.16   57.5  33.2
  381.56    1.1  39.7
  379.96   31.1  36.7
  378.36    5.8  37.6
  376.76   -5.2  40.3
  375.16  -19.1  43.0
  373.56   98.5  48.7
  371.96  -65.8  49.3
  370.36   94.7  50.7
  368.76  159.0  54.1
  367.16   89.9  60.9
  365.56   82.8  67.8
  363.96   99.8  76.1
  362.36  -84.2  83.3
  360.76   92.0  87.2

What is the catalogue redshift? 0.194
